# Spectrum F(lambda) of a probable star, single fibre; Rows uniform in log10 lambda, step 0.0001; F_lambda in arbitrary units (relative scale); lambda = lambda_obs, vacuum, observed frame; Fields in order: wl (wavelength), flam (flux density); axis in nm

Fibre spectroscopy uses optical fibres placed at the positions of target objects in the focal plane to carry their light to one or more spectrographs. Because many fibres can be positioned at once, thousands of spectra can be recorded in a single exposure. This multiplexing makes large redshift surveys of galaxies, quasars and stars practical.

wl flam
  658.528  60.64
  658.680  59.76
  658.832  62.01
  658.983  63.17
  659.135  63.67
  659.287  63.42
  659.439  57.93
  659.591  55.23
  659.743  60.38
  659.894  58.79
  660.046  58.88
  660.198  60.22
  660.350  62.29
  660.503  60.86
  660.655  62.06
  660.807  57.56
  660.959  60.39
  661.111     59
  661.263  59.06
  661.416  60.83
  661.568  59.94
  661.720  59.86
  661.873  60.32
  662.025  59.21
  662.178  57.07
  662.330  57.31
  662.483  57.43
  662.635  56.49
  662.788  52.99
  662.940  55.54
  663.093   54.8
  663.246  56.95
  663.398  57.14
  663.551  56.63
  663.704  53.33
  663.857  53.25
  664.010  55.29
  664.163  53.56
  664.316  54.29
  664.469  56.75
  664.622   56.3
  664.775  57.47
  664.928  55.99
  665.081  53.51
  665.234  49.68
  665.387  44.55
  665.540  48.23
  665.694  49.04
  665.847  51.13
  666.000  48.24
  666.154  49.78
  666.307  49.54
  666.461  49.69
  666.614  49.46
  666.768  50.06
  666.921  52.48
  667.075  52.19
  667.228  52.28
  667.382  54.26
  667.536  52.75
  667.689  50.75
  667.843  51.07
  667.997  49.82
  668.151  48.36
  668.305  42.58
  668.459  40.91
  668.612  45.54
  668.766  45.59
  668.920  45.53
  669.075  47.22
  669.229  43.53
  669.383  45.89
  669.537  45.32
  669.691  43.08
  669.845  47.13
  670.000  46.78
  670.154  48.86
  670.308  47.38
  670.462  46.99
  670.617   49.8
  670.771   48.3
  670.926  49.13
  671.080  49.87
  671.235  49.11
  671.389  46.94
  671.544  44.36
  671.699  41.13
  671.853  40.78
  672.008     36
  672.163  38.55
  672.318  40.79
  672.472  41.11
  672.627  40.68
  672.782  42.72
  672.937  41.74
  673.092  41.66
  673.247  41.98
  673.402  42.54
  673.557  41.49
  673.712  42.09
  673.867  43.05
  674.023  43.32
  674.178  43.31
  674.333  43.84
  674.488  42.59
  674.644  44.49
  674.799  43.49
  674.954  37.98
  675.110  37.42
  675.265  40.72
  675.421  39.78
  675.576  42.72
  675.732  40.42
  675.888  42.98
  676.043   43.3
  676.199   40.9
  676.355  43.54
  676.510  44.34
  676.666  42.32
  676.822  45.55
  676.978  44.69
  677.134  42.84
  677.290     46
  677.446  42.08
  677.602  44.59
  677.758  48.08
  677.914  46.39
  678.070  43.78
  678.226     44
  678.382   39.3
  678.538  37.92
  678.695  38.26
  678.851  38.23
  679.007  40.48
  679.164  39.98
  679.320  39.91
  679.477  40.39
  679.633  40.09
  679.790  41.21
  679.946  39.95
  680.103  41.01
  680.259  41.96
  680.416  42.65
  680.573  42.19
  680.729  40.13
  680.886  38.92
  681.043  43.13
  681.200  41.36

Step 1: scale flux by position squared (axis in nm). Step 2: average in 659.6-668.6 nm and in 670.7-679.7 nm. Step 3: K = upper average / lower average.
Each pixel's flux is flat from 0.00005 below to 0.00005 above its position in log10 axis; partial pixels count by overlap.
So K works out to 0.81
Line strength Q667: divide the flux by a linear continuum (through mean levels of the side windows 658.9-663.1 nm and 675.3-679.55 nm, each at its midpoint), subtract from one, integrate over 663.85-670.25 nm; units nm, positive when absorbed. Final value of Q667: 0.40 nm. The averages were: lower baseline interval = 59.2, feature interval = 49.7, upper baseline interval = 42.3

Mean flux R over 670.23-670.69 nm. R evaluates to 48.1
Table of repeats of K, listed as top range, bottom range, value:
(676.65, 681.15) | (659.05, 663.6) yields 0.75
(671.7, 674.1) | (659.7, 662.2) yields 0.71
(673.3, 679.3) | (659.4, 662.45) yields 0.75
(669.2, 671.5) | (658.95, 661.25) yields 0.81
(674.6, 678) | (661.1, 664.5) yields 0.79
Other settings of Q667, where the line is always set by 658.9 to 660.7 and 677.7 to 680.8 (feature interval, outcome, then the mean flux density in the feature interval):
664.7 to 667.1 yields 0.17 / 50.7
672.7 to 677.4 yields 0.30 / 42.5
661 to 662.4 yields -0.01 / 59.2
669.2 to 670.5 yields 0.11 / 46.2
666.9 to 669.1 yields 0.16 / 48.7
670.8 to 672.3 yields 0.15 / 44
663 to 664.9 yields 0.03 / 55.5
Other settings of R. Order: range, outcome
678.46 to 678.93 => 38.1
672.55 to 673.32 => 41.7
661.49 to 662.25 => 59.3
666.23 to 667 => 50.2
